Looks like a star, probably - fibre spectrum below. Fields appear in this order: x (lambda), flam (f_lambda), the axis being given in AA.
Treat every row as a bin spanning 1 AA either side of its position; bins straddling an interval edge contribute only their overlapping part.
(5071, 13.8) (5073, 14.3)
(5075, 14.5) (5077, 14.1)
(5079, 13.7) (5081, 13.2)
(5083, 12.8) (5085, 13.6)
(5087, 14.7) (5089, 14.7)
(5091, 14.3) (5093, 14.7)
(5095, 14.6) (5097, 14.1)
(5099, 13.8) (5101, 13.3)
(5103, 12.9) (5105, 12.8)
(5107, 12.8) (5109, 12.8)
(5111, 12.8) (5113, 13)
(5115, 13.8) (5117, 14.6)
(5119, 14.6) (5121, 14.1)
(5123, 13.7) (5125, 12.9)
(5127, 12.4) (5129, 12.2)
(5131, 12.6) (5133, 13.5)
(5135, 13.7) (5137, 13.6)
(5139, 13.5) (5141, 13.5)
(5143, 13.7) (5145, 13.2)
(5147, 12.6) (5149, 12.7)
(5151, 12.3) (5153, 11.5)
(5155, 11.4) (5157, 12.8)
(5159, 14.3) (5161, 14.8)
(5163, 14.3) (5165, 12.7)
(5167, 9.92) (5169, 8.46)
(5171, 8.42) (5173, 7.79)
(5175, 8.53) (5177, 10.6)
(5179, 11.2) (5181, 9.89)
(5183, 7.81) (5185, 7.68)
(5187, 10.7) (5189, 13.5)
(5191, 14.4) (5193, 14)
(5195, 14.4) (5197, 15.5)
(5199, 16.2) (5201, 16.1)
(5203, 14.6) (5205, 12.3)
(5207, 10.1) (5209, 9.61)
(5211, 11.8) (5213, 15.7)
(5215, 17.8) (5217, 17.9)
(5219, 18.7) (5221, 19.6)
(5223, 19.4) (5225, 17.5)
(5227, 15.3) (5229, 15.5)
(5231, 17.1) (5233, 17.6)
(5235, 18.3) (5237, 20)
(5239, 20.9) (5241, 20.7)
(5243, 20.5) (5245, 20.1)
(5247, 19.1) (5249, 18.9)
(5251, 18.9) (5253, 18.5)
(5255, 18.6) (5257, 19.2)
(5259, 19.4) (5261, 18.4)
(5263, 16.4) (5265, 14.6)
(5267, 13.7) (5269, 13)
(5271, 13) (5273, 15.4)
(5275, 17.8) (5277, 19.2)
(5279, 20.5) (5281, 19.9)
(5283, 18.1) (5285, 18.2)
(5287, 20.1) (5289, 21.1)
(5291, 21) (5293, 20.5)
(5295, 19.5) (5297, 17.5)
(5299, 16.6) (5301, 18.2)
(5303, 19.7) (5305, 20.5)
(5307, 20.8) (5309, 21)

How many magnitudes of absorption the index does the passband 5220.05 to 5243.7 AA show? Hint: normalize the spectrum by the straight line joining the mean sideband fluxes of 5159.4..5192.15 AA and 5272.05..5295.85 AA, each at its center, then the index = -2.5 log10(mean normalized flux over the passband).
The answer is -0.21 mag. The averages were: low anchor 10.8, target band 18.5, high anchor 19.3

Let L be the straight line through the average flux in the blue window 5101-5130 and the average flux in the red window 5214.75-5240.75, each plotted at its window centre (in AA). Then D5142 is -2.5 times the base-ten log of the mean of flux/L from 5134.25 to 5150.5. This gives 0.09 mag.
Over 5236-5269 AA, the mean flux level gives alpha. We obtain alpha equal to 18.4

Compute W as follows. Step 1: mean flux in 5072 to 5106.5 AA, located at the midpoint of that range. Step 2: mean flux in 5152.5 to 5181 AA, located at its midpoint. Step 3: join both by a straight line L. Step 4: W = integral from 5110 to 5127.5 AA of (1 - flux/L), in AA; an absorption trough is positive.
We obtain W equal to -1.0 AA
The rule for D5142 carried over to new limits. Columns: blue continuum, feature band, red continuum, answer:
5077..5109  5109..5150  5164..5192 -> -0.10 mag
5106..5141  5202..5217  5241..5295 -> 0.21 mag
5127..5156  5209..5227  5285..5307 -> -0.04 mag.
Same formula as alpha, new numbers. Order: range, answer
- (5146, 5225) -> 12.9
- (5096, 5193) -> 12.4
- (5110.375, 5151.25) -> 13.3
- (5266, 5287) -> 17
